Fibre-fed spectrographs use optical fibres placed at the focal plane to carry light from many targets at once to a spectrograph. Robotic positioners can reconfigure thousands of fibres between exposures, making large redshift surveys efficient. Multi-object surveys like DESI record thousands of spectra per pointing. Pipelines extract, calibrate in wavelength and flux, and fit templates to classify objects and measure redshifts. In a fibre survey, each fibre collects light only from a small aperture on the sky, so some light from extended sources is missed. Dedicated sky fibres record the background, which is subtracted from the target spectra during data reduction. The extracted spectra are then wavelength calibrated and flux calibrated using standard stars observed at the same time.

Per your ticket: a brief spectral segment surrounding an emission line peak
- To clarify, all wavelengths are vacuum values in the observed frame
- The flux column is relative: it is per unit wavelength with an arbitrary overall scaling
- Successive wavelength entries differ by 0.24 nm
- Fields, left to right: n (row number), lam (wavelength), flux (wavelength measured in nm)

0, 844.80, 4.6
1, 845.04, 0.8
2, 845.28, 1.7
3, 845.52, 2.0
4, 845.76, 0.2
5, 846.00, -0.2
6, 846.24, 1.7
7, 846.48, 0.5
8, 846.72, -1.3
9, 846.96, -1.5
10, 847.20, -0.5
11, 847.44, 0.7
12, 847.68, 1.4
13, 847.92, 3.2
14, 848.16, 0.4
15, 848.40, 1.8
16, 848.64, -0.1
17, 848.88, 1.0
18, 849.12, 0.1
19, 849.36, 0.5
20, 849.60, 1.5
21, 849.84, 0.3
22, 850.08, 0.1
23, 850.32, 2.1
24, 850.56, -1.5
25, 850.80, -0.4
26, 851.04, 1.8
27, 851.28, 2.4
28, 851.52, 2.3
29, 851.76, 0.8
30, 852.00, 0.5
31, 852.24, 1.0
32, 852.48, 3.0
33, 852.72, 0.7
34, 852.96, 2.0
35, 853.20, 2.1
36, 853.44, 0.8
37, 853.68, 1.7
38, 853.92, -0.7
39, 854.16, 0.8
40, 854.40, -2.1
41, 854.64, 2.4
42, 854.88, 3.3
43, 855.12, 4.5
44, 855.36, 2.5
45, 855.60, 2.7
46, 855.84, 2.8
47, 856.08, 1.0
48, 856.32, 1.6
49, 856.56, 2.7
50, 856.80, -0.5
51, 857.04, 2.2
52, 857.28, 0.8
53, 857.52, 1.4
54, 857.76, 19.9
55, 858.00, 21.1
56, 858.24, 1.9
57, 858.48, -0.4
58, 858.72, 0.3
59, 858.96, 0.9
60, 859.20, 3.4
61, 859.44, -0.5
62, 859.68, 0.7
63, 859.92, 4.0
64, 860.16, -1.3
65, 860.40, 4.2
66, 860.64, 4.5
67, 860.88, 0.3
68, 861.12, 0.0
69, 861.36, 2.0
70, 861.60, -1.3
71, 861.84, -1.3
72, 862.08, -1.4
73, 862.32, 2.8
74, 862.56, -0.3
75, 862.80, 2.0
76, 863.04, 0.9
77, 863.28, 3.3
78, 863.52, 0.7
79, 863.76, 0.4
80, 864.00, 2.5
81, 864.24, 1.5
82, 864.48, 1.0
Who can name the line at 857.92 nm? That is H-alpha 6563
